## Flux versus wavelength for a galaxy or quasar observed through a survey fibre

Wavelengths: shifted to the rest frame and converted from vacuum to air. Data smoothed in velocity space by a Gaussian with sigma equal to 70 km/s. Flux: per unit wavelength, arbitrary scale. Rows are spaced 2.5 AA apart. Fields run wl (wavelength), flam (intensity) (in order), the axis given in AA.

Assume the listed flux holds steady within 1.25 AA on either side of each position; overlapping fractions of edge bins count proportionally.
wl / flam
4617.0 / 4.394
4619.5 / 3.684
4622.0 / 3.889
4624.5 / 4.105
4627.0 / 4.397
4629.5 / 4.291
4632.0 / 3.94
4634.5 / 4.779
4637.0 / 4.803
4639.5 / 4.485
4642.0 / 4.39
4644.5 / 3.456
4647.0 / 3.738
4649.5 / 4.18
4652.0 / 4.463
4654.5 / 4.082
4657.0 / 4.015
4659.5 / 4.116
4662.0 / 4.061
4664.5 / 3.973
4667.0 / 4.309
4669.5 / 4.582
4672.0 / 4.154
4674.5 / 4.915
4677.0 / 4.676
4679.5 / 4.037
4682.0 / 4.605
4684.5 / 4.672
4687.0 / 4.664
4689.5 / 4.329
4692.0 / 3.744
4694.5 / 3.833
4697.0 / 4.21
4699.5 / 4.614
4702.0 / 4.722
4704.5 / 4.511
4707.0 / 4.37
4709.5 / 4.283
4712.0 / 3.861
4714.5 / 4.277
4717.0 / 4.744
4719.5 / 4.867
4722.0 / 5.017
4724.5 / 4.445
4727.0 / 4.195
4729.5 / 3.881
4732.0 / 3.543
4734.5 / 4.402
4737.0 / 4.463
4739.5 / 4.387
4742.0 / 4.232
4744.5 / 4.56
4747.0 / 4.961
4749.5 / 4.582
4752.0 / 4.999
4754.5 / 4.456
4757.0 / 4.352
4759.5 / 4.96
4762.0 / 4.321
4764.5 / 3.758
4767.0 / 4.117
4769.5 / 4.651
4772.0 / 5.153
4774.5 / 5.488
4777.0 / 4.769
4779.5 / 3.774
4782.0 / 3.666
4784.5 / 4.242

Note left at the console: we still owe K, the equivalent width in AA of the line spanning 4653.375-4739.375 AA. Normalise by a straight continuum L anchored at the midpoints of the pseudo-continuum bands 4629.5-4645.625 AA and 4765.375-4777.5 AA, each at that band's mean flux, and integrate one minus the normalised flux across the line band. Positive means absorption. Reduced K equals 3.8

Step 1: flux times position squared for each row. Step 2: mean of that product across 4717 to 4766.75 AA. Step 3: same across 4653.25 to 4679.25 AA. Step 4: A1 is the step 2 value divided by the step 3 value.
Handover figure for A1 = 1.1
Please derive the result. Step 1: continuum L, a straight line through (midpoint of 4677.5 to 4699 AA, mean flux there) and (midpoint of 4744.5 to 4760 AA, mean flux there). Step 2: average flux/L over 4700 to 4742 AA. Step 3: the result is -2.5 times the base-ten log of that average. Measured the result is 0.029 mag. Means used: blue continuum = 4.29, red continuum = 4.69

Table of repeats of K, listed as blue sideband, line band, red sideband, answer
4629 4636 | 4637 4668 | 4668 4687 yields 2.1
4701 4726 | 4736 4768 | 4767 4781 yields 1.0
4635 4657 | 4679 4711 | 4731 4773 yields -0.2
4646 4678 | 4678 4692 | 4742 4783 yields -0.3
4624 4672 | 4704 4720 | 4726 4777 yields 0.0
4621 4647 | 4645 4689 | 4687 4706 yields -0.2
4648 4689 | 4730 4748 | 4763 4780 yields 0.6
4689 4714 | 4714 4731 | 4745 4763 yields -0.3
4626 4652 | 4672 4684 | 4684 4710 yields -0.6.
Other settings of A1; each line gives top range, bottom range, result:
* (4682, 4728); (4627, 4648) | 1.07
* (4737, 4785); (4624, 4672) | 1.12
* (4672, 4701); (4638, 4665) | 1.09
